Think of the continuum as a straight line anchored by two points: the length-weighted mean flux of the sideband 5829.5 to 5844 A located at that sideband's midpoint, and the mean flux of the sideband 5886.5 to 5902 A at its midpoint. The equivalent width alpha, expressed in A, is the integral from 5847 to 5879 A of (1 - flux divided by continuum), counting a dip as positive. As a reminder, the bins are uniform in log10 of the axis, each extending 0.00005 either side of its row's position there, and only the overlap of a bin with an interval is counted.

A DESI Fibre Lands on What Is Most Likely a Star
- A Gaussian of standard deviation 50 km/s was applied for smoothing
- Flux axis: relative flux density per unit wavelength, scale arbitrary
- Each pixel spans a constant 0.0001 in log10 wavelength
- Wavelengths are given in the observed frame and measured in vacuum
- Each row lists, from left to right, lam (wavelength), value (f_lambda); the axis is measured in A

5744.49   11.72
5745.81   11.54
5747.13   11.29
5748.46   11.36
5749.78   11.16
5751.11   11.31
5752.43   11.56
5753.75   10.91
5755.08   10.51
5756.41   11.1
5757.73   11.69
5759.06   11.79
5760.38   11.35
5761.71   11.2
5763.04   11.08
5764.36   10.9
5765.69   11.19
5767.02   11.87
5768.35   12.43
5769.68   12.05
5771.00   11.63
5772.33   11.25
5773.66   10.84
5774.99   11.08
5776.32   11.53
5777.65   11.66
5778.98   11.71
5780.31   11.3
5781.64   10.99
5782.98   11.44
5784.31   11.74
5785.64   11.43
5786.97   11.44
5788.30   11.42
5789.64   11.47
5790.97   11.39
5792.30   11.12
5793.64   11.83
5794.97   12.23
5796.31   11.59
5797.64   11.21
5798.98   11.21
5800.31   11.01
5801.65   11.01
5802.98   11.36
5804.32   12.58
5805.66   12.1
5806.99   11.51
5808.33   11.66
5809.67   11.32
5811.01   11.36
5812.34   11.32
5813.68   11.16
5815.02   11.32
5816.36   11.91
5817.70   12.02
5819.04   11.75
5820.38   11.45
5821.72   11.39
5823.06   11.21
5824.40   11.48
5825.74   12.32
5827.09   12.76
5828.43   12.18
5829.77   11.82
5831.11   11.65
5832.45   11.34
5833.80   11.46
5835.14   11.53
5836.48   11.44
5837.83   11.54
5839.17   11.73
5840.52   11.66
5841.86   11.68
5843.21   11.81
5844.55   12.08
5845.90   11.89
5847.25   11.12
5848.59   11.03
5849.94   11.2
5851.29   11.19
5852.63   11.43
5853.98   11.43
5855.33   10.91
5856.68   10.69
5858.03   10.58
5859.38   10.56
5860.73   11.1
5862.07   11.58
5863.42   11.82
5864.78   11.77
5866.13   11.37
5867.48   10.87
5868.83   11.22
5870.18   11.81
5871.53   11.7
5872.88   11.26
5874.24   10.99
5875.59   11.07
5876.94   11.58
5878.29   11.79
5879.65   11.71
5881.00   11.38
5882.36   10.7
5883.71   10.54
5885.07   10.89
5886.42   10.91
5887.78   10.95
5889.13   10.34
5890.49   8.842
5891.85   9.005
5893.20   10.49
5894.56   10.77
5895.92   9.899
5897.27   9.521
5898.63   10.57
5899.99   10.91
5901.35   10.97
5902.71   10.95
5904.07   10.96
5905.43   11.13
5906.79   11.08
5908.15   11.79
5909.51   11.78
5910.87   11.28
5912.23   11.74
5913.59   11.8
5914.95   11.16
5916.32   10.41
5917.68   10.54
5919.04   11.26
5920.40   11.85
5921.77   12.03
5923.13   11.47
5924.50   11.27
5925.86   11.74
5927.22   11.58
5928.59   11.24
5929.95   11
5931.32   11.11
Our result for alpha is -0.8 A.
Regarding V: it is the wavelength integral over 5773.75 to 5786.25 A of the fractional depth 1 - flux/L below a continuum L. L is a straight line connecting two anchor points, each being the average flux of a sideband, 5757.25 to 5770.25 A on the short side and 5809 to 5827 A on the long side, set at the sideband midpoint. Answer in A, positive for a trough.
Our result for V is 0.2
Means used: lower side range 11.5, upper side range 11.6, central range 11.4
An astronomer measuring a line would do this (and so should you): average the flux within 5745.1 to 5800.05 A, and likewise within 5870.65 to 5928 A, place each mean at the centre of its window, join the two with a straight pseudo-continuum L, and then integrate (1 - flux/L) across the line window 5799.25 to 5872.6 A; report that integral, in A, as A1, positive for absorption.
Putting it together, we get -1.88 A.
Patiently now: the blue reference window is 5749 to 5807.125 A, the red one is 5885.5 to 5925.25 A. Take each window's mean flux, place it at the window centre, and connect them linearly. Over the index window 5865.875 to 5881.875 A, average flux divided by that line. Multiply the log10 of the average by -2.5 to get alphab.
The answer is -0.04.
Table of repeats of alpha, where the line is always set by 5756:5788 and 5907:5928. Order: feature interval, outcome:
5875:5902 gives 1.9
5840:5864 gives 0.3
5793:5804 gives 0.0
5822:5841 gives -0.4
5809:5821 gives -0.1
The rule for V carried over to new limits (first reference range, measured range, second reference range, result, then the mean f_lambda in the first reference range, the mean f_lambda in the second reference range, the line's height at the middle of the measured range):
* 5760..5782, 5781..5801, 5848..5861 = -0.2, 11.4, 11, 11.3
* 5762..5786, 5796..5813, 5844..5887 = -0.1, 11.4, 11.3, 11.4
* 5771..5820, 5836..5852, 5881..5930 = -0.4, 11.5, 10.9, 11.2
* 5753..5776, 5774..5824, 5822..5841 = 0.2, 11.3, 11.7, 11.5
